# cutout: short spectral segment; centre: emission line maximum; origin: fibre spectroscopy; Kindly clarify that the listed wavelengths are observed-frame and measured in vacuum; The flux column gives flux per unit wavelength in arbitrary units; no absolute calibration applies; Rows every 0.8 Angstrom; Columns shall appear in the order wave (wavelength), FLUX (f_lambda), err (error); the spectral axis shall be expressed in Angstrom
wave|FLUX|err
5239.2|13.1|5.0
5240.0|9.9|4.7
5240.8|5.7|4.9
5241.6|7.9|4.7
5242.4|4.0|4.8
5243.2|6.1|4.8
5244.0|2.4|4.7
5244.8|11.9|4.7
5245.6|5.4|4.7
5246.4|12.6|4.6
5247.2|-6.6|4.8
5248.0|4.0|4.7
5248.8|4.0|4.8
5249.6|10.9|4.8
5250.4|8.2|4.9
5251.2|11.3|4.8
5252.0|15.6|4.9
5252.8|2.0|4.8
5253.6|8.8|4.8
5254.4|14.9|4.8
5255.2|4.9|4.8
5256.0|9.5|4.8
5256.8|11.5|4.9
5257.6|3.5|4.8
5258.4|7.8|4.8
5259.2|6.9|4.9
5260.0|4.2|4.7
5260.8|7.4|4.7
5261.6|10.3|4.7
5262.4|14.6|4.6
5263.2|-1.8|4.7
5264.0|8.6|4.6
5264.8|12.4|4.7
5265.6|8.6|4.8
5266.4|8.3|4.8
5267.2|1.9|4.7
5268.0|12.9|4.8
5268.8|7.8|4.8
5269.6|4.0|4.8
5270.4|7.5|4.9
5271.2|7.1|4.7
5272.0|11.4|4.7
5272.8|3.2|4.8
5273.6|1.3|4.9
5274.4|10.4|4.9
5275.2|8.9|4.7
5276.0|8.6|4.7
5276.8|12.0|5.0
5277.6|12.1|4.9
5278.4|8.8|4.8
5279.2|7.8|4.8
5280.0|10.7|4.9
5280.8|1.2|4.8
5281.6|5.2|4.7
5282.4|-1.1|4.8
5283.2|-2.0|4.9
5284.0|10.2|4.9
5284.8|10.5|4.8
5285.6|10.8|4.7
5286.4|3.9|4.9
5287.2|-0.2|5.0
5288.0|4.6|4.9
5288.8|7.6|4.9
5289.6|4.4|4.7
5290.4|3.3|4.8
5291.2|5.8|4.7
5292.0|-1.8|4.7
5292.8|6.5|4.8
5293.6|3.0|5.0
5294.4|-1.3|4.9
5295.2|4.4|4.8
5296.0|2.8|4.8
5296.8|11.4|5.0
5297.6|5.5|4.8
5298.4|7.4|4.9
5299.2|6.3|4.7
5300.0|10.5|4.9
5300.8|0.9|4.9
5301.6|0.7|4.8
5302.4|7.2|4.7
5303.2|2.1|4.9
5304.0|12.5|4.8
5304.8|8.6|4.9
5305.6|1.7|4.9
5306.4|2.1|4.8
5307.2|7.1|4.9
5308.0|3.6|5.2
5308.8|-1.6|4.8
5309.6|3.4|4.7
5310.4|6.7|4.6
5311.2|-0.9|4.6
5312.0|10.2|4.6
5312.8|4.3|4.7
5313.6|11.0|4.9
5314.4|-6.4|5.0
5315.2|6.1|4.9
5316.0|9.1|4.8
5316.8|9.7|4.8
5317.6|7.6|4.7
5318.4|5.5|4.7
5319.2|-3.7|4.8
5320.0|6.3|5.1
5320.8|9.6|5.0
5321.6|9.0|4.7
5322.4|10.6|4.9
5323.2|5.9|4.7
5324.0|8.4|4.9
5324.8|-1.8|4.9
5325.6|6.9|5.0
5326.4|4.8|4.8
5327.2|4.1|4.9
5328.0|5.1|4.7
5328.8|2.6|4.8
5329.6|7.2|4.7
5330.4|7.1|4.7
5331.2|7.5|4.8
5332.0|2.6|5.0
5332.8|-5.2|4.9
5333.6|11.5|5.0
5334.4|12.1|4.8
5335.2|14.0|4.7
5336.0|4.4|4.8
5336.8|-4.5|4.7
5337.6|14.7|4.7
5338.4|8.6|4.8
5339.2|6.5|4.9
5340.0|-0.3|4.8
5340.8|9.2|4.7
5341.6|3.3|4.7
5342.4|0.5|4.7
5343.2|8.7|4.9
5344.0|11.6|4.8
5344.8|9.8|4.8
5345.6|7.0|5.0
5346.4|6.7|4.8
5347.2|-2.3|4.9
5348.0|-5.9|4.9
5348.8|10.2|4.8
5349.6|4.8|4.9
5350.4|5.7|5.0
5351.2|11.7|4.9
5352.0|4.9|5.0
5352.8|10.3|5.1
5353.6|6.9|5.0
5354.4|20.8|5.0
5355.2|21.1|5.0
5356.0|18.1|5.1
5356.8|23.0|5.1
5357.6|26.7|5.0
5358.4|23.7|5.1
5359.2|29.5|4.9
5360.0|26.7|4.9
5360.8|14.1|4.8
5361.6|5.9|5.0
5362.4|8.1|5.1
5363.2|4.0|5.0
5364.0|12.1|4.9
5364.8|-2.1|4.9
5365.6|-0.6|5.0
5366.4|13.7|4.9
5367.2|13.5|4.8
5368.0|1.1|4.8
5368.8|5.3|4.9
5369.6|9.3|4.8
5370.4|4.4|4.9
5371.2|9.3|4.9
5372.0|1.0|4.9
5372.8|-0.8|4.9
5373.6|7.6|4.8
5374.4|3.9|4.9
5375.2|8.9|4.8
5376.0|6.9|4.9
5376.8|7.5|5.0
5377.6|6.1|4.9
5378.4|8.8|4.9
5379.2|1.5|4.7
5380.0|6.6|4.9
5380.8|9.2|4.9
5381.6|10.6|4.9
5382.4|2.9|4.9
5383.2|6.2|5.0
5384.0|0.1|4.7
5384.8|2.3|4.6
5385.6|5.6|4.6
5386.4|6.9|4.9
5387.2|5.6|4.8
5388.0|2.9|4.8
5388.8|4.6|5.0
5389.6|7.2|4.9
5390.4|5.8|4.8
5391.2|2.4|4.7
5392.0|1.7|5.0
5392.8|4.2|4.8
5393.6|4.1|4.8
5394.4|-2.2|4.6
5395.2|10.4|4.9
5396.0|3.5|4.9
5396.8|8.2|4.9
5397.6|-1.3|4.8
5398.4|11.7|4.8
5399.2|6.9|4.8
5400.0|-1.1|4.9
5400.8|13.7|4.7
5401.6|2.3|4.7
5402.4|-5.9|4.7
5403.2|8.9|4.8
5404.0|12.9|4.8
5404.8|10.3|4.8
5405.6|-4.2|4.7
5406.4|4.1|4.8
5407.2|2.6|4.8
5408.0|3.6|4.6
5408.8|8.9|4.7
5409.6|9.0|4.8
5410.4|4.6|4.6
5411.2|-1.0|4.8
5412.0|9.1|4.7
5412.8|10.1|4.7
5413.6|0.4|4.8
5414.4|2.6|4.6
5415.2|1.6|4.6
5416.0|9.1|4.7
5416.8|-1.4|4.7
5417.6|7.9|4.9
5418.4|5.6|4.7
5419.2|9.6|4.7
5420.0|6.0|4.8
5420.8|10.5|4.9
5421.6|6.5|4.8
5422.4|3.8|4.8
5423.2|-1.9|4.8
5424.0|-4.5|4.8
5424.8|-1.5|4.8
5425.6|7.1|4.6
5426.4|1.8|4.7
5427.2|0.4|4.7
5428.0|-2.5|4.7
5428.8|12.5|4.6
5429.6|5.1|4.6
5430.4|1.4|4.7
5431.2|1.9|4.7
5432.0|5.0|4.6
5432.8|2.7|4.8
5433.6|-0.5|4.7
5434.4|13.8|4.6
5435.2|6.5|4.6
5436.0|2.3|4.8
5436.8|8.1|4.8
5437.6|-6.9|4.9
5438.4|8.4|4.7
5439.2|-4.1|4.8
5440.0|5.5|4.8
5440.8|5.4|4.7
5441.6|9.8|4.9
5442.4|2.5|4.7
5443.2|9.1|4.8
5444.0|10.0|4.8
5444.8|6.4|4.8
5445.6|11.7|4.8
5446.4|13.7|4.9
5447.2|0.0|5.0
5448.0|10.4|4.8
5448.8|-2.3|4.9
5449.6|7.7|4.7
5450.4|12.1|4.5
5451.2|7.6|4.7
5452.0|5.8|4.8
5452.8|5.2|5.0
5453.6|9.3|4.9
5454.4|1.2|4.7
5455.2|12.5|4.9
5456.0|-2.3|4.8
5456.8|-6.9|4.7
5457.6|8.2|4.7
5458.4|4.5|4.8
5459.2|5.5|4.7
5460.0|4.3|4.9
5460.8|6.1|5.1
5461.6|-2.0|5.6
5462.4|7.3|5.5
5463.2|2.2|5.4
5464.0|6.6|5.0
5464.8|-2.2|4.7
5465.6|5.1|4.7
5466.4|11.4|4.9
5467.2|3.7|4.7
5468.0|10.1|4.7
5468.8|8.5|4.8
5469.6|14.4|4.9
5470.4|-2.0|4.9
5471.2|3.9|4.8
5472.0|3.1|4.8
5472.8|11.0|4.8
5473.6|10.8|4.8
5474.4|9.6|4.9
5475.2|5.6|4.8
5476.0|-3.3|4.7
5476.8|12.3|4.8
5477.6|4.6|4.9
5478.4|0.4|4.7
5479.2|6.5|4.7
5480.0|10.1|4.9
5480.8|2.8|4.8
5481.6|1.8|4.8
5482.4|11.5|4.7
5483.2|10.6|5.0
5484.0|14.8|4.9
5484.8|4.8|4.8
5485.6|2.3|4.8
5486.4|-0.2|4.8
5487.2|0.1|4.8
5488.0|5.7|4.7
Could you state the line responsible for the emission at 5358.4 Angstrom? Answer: [O II]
